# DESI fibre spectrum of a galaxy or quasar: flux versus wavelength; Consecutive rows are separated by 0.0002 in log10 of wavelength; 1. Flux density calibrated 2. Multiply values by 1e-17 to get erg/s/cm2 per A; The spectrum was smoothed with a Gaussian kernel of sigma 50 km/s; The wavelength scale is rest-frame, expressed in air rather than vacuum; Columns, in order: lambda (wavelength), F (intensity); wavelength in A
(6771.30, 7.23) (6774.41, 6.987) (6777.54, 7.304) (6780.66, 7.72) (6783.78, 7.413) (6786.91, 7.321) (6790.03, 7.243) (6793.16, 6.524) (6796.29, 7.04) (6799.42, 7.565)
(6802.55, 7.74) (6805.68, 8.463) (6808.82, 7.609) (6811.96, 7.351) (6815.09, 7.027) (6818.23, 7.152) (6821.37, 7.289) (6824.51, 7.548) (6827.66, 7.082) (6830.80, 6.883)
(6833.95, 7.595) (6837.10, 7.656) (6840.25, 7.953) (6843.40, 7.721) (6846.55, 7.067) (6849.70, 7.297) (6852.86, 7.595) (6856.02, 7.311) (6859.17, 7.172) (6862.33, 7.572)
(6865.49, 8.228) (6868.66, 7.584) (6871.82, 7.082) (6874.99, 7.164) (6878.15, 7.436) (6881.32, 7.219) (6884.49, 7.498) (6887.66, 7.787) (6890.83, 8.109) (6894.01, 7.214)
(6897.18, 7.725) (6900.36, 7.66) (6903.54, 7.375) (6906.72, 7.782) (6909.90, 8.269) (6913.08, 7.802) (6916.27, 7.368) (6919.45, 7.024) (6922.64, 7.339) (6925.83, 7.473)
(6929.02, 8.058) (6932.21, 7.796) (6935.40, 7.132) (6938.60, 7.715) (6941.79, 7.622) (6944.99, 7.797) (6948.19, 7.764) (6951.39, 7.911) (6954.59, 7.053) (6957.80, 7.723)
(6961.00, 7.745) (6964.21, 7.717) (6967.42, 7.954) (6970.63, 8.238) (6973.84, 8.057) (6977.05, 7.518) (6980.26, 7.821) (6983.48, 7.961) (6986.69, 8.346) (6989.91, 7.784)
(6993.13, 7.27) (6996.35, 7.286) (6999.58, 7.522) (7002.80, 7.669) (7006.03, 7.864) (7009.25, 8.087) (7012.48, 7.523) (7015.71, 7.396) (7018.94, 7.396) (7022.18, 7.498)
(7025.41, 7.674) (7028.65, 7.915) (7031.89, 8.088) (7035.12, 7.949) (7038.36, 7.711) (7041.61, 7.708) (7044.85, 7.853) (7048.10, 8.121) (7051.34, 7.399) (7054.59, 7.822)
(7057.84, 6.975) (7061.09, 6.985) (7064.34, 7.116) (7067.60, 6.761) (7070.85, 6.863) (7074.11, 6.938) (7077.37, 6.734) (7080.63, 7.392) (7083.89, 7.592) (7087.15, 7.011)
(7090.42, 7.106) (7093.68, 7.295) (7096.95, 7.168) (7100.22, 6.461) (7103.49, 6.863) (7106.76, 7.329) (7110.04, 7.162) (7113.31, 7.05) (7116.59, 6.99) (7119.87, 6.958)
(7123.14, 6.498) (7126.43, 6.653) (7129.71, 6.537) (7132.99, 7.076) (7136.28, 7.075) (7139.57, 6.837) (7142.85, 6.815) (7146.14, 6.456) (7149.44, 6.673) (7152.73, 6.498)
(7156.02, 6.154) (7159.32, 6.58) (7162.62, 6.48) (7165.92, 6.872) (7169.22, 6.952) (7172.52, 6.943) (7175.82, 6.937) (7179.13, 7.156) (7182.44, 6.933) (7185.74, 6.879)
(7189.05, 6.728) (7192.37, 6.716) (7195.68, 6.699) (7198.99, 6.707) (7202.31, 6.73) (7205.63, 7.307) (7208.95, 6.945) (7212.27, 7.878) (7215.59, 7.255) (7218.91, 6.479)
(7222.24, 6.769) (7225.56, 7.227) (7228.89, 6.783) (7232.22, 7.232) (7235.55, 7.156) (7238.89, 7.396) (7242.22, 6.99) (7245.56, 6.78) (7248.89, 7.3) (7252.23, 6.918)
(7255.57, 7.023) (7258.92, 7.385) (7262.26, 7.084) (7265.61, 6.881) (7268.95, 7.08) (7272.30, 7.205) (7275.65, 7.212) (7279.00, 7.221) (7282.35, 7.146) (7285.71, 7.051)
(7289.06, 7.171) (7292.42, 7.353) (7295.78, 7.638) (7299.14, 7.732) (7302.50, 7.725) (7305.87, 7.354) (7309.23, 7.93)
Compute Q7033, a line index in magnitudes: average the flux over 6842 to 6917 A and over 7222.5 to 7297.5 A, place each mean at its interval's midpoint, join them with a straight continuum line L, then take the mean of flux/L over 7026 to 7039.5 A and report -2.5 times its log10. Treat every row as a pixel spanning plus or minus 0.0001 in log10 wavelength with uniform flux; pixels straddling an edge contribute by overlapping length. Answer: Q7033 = -0.07 mag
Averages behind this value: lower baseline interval 7.55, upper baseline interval 7.14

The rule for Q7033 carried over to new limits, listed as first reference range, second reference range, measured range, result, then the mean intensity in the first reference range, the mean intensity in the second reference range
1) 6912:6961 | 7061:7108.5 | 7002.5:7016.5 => -0.06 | 7.58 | 7.04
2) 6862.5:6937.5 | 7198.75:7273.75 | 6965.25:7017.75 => -0.05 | 7.57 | 7.07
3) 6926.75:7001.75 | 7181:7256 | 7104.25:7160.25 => 0.07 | 7.73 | 6.99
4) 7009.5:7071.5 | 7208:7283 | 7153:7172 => 0.10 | 7.54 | 7.1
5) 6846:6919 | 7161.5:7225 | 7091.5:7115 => 0.01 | 7.53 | 6.92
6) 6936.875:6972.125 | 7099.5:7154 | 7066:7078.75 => 0.05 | 7.74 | 6.83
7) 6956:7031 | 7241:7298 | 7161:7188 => 0.07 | 7.74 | 7.15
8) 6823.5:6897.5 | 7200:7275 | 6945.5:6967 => -0.04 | 7.47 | 7.08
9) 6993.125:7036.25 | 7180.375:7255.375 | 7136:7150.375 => 0.08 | 7.66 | 6.99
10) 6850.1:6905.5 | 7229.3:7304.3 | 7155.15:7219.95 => 0.06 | 7.51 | 7.21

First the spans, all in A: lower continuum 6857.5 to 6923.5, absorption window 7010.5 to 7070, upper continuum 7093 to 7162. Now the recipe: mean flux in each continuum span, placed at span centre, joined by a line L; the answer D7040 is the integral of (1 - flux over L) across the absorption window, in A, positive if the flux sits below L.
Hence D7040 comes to -3.9 A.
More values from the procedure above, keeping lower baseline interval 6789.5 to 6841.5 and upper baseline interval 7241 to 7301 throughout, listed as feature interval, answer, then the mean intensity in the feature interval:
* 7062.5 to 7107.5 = 1.4 A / 7.04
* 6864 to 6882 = -0.2 A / 7.46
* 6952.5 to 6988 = -2.5 A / 7.83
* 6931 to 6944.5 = -0.4 A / 7.58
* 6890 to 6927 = -1.2 A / 7.58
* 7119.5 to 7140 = 1.3 A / 6.79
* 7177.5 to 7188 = 0.4 A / 6.98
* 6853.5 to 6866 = -0.2 A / 7.52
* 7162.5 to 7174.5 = 0.6 A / 6.86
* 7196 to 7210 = 0.6 A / 6.9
